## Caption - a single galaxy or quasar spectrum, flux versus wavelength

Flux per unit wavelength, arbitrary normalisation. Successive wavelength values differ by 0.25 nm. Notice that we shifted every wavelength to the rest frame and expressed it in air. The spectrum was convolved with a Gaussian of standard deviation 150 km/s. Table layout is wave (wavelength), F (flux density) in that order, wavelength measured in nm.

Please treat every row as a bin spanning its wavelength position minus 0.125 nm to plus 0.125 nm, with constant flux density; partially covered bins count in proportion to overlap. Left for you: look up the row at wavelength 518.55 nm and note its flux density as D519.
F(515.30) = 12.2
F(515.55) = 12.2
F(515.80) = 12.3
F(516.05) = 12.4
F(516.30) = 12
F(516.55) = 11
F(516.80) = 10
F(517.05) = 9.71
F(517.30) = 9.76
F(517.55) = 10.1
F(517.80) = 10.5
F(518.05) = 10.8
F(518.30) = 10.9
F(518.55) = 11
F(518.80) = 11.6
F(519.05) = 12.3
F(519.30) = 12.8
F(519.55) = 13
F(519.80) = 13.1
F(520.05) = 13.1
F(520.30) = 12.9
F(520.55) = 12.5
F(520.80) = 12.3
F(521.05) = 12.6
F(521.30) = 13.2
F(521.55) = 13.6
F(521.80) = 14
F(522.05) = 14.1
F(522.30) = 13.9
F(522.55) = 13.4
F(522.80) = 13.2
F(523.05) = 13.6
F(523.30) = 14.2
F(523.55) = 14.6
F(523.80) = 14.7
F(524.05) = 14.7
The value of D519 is 11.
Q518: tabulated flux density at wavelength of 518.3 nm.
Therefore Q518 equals 10.9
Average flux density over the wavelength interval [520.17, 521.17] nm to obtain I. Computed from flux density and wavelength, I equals 12.6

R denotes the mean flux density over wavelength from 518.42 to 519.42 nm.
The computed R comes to 11.9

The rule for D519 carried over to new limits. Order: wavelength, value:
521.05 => 12.6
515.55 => 12.2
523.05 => 13.6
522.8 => 13.2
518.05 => 10.8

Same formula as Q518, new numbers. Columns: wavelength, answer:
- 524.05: 14.7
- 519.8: 13.1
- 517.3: 9.76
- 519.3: 12.8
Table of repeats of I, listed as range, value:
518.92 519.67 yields 12.7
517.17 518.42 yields 10.4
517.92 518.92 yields 11.1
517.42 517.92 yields 10.3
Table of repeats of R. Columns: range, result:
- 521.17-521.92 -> 13.6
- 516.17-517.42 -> 10.5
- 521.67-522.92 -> 13.7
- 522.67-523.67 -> 13.9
